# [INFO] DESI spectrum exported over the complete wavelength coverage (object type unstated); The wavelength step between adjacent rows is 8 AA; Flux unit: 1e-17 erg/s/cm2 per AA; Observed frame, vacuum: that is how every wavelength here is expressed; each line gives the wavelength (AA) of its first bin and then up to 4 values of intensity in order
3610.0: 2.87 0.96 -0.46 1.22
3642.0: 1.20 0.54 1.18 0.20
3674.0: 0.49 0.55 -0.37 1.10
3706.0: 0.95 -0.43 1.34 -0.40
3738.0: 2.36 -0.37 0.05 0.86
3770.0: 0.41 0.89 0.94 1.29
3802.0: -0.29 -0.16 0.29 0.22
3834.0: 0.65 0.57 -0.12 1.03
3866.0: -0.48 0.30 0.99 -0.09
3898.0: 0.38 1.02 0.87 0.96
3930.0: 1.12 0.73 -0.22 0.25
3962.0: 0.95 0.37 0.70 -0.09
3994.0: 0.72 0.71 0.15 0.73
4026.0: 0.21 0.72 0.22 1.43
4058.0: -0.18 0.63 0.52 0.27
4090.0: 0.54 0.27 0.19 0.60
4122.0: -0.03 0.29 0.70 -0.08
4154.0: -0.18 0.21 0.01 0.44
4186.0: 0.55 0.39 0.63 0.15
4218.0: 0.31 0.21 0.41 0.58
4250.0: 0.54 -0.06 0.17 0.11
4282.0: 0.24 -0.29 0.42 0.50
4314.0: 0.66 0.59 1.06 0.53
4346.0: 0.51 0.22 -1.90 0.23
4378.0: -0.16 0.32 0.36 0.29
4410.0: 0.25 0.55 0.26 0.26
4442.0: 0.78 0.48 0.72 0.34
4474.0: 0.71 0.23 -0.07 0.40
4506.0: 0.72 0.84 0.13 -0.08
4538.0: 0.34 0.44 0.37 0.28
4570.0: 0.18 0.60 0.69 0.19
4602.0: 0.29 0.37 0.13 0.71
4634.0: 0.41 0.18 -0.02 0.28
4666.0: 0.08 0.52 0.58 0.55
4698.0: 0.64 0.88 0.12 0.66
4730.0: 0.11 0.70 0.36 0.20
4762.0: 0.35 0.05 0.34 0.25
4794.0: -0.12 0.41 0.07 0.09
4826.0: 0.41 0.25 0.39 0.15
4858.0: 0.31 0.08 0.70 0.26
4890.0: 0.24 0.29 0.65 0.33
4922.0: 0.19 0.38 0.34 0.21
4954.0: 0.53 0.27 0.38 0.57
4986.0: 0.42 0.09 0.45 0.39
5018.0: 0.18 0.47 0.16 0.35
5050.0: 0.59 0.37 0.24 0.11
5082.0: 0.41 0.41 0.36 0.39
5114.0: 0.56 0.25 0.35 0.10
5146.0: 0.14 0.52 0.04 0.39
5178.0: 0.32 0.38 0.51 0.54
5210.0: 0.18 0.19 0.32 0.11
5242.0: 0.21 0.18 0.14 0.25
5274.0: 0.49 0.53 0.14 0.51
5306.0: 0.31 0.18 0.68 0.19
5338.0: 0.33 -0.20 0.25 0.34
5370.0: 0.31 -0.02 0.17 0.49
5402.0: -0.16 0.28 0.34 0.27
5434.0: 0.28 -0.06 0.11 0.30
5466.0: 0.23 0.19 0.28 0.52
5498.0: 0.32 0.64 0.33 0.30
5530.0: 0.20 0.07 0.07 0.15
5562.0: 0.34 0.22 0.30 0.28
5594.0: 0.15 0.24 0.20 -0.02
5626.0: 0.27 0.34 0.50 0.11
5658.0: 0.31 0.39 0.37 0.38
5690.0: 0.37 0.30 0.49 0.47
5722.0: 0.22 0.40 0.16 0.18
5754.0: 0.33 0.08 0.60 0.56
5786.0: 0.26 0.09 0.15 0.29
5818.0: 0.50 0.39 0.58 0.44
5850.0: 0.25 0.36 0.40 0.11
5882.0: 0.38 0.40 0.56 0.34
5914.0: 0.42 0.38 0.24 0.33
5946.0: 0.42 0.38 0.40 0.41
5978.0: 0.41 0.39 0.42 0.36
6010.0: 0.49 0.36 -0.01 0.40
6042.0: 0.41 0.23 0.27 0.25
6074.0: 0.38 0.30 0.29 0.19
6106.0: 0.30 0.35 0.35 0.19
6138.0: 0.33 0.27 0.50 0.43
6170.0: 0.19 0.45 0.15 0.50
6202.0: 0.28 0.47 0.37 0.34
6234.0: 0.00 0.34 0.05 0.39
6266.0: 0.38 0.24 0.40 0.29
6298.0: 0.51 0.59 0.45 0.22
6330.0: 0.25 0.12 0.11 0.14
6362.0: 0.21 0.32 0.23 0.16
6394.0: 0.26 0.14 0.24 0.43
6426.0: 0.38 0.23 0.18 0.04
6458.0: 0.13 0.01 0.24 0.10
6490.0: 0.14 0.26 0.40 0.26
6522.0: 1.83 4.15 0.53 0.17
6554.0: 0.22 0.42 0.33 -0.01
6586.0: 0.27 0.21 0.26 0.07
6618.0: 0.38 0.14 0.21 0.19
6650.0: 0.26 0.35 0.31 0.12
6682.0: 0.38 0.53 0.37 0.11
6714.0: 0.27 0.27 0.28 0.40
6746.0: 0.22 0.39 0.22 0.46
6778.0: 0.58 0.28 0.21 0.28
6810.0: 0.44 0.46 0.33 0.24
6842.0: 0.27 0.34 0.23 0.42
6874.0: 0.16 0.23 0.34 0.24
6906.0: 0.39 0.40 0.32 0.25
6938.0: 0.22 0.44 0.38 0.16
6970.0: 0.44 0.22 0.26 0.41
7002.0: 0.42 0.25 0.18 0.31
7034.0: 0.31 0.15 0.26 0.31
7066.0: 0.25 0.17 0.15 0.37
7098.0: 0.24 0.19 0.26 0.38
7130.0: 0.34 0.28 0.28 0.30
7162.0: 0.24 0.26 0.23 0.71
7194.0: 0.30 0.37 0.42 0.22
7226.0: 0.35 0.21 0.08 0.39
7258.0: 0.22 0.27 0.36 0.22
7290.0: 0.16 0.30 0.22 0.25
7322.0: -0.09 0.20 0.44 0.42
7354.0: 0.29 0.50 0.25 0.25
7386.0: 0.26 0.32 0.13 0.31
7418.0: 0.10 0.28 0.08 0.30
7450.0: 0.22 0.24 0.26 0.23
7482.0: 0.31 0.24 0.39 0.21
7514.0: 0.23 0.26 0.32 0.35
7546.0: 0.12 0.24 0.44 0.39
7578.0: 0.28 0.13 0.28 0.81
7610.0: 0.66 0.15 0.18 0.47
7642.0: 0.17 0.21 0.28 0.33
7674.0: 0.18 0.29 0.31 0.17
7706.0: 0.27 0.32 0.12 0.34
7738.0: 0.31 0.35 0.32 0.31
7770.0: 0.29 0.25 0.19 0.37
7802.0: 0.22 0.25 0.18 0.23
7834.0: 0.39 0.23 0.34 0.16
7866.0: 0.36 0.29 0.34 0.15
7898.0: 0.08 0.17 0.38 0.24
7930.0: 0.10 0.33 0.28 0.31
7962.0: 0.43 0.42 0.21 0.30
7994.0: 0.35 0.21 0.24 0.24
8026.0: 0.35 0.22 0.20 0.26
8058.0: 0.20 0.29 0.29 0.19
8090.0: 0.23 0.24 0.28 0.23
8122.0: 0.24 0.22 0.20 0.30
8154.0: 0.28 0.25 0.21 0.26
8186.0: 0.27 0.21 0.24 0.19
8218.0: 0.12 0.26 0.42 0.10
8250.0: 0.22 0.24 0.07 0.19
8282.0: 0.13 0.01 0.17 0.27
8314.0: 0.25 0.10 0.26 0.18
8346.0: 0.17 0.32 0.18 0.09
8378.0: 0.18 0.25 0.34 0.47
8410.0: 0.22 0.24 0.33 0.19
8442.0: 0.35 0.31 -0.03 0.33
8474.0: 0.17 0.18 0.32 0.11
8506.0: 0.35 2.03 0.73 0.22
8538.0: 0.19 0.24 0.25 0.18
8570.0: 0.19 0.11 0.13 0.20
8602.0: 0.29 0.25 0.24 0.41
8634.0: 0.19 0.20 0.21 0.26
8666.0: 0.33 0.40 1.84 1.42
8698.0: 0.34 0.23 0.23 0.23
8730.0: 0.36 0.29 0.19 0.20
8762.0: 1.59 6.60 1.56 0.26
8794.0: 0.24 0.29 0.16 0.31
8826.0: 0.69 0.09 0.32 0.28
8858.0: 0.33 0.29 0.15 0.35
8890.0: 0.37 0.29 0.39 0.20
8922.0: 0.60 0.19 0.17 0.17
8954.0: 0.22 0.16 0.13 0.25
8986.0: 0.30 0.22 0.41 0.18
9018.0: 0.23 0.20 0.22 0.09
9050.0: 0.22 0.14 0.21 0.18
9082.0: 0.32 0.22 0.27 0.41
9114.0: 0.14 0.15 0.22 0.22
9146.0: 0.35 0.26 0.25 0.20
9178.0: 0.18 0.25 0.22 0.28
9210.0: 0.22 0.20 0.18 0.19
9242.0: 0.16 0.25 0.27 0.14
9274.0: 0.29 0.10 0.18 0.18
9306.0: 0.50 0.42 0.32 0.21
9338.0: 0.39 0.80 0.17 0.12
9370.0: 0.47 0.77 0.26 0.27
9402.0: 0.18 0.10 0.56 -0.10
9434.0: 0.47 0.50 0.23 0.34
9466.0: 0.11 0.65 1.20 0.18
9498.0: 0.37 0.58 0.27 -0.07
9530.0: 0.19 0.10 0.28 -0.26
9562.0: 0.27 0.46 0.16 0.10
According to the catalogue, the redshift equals 0.751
